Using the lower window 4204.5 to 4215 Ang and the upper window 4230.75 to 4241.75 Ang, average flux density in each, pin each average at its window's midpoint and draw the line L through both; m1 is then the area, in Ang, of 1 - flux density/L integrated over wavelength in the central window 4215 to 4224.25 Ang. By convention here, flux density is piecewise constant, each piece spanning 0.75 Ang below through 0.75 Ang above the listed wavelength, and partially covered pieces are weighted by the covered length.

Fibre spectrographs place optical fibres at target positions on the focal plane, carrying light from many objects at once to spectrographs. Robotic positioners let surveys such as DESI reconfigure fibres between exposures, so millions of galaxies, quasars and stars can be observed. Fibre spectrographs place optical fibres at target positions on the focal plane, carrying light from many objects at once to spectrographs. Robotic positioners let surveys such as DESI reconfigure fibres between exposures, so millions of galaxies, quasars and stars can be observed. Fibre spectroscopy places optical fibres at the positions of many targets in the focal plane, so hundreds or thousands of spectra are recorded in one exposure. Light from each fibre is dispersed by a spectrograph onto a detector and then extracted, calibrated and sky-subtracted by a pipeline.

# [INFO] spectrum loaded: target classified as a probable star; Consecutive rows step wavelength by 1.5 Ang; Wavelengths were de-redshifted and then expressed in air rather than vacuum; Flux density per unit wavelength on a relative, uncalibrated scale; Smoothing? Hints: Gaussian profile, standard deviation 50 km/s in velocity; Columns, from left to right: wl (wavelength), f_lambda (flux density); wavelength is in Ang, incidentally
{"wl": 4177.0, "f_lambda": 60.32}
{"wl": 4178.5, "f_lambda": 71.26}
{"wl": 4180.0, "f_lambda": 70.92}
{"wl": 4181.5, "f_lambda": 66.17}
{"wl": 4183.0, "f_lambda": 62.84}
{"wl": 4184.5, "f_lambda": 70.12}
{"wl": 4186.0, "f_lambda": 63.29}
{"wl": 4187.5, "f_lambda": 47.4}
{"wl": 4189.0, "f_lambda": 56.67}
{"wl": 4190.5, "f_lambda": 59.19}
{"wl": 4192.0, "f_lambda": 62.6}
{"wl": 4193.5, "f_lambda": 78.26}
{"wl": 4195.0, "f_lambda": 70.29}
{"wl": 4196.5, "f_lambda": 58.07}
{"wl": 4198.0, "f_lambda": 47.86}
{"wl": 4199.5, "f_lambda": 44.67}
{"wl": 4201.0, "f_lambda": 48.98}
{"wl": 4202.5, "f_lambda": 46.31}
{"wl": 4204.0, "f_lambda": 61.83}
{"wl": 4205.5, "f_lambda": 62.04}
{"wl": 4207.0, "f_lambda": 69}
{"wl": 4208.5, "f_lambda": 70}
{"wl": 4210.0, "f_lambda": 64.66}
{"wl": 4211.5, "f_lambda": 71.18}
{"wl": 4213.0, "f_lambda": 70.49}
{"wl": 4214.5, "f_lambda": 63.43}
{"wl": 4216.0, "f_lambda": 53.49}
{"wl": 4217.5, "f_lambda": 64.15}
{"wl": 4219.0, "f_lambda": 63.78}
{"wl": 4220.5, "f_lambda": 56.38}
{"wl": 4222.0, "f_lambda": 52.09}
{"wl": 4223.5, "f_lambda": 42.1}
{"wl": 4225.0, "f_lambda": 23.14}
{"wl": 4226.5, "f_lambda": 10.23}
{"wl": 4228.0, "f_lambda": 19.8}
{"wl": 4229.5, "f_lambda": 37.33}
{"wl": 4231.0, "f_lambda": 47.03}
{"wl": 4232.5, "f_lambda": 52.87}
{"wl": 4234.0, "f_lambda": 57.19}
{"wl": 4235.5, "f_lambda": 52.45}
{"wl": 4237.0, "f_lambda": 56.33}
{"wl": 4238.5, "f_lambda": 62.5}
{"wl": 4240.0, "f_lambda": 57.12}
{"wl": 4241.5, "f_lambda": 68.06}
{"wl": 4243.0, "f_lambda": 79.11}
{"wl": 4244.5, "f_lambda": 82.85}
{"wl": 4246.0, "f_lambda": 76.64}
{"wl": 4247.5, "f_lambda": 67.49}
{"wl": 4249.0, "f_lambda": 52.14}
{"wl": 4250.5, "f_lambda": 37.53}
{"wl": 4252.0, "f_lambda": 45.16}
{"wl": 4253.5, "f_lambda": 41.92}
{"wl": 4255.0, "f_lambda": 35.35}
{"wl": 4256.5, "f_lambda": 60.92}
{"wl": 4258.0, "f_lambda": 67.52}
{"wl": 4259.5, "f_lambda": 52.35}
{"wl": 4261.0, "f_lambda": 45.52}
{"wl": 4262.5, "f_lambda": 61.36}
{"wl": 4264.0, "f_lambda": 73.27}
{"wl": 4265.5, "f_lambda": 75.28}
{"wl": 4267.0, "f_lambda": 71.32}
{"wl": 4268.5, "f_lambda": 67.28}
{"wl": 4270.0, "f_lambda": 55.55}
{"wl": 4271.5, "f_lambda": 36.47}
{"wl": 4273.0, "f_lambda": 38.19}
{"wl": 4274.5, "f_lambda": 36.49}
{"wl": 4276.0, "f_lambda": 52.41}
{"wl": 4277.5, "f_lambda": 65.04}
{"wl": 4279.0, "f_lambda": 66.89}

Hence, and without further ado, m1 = 1.1 Ang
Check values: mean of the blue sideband 67.2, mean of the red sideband 56.6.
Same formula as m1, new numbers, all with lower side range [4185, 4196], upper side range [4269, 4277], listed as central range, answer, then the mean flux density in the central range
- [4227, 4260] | -2.21 Ang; 54.7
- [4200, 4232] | 2.97 Ang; 52.2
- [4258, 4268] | -3.46 Ang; 63.6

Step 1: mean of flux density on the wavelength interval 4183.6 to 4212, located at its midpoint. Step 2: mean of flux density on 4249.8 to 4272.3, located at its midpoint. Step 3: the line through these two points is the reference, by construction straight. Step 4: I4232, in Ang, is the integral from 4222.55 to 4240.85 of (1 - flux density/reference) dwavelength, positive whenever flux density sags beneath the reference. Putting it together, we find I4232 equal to 4.5 Ang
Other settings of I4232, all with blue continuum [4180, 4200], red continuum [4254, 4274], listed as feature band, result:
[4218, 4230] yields 4.15 Ang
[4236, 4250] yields -2.01 Ang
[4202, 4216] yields -0.96 Ang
